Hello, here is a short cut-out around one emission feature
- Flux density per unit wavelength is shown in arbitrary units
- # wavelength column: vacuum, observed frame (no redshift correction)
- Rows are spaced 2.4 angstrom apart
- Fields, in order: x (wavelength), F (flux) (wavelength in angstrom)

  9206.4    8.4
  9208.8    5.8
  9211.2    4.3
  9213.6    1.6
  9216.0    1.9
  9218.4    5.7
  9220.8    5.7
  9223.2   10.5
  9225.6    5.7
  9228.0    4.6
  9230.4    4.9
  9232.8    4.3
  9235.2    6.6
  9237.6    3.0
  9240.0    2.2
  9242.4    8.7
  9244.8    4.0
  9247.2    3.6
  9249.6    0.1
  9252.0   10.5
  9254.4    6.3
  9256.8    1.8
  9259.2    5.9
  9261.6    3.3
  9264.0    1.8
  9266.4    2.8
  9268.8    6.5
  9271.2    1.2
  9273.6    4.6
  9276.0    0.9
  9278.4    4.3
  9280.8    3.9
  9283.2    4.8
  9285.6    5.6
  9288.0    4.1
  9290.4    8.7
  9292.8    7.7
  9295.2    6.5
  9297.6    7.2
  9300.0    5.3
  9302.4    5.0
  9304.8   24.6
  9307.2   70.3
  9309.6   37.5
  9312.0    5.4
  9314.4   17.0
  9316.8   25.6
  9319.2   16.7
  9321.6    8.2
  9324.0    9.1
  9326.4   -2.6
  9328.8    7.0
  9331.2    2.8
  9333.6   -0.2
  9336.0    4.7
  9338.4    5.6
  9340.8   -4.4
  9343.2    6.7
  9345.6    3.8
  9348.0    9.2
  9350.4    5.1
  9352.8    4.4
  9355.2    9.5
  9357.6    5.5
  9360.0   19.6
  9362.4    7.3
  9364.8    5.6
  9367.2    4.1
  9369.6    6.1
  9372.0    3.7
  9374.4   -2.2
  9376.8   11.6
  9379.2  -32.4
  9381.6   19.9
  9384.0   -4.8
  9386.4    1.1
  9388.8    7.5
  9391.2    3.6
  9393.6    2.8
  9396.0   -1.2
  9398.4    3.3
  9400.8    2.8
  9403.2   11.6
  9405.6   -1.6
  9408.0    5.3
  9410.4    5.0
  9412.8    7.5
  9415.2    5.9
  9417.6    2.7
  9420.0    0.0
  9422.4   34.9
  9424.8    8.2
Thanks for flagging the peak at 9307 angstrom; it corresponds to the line H-alpha 6563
